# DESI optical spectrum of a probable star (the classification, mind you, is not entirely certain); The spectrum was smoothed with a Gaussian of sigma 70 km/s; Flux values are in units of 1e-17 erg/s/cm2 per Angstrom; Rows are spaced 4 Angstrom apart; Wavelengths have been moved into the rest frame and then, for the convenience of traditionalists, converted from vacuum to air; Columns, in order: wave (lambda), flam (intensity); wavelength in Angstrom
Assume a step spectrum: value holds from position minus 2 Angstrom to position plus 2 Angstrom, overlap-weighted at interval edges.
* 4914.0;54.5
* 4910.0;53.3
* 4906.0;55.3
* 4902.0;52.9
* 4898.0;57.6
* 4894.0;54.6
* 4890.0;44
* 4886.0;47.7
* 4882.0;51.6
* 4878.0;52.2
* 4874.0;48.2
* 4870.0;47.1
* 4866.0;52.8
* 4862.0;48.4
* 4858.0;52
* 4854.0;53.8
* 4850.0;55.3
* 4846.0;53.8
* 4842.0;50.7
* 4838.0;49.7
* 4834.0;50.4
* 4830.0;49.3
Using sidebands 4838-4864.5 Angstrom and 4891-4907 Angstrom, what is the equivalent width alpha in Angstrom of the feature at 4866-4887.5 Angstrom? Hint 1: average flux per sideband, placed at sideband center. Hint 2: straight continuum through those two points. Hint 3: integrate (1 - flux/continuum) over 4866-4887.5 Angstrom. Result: 1.5 Angstrom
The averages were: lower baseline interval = 52.1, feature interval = 49.7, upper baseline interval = 54.4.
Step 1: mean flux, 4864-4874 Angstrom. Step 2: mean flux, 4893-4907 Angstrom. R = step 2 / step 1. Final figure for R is 1.1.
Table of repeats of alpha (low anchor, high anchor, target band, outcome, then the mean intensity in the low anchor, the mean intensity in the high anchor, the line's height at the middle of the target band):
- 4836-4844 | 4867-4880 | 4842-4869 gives -1.34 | 50.2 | 49.4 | 49.9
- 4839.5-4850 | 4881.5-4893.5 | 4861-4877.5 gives 0.21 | 52.7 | 48.1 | 50.1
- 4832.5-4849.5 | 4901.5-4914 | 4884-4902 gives 0.78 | 51.5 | 54.1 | 53.5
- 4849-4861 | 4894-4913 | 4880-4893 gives 1.41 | 53.1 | 54.7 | 54.2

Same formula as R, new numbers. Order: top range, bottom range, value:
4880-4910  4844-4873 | 1.01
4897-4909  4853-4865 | 1.07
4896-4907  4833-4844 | 1.10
